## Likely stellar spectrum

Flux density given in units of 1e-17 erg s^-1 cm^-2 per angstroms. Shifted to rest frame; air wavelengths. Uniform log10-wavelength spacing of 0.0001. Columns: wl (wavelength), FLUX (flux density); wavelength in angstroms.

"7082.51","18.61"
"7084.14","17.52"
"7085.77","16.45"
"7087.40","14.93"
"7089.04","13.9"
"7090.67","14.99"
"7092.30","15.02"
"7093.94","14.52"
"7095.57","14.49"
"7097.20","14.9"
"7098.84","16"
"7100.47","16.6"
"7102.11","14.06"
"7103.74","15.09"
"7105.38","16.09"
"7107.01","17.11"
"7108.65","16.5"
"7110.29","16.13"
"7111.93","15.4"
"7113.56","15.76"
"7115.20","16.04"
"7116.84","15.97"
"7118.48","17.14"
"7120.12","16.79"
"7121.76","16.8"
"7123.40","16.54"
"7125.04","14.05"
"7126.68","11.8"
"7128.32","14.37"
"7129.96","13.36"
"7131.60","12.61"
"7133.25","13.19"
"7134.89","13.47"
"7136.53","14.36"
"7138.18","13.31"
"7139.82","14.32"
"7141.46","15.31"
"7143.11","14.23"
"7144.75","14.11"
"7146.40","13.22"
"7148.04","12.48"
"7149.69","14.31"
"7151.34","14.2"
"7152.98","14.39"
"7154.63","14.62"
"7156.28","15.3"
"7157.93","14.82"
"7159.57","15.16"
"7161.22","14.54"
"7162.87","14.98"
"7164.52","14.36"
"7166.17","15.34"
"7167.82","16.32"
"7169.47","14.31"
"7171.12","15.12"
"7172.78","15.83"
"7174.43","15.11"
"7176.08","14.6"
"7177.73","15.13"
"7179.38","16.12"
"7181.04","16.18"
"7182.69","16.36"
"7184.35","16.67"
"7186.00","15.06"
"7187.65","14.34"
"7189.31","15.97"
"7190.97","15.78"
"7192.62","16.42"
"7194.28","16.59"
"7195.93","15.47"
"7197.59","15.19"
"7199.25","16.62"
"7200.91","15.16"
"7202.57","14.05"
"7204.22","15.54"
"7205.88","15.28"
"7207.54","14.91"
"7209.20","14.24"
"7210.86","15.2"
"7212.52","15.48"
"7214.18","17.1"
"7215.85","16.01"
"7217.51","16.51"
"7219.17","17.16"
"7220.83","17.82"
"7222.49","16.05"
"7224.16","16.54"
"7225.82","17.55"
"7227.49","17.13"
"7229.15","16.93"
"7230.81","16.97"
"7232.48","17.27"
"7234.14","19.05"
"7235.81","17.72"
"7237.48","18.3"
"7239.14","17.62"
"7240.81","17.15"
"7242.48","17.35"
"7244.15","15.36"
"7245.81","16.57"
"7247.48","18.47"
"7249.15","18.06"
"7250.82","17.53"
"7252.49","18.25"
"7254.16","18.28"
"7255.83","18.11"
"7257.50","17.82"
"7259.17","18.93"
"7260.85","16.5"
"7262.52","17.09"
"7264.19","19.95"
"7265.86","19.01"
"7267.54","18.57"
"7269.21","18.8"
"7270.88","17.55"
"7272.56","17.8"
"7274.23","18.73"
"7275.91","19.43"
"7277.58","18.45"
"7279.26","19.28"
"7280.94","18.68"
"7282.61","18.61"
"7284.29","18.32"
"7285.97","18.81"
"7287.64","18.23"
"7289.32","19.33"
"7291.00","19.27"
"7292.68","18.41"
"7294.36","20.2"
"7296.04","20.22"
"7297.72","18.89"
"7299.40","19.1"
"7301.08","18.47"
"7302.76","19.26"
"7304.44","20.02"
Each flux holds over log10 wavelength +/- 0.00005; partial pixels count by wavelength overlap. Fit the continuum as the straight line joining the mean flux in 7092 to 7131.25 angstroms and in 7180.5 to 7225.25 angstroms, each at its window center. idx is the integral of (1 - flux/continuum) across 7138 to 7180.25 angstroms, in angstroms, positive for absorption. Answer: 2.5 angstroms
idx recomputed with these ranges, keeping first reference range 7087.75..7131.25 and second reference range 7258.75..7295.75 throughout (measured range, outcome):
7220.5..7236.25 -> 0.4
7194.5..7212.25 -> 2.0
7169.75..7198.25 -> 2.0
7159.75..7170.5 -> 0.9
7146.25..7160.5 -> 1.6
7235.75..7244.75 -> 0.3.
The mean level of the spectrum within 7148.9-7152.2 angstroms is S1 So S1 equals 14.3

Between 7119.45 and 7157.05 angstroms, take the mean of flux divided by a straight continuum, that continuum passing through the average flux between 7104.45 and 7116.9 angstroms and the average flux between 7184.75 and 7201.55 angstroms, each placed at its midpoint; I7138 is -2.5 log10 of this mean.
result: 0.13 mag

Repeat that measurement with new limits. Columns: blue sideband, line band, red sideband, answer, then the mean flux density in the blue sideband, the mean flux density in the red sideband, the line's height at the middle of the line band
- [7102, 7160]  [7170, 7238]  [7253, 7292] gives 0.04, 14.8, 18.5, 16.7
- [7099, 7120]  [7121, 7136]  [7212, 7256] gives 0.16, 16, 17.3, 16.2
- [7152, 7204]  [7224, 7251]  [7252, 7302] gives -0.01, 15.4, 18.6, 17.3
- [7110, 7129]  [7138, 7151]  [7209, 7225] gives 0.13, 15.6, 16.3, 15.7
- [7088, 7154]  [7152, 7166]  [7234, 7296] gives 0.07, 14.8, 18.3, 15.7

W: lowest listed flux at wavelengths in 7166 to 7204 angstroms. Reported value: 14.05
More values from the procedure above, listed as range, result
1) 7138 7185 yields 12.48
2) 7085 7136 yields 11.8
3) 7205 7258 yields 14.24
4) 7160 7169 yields 14.36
